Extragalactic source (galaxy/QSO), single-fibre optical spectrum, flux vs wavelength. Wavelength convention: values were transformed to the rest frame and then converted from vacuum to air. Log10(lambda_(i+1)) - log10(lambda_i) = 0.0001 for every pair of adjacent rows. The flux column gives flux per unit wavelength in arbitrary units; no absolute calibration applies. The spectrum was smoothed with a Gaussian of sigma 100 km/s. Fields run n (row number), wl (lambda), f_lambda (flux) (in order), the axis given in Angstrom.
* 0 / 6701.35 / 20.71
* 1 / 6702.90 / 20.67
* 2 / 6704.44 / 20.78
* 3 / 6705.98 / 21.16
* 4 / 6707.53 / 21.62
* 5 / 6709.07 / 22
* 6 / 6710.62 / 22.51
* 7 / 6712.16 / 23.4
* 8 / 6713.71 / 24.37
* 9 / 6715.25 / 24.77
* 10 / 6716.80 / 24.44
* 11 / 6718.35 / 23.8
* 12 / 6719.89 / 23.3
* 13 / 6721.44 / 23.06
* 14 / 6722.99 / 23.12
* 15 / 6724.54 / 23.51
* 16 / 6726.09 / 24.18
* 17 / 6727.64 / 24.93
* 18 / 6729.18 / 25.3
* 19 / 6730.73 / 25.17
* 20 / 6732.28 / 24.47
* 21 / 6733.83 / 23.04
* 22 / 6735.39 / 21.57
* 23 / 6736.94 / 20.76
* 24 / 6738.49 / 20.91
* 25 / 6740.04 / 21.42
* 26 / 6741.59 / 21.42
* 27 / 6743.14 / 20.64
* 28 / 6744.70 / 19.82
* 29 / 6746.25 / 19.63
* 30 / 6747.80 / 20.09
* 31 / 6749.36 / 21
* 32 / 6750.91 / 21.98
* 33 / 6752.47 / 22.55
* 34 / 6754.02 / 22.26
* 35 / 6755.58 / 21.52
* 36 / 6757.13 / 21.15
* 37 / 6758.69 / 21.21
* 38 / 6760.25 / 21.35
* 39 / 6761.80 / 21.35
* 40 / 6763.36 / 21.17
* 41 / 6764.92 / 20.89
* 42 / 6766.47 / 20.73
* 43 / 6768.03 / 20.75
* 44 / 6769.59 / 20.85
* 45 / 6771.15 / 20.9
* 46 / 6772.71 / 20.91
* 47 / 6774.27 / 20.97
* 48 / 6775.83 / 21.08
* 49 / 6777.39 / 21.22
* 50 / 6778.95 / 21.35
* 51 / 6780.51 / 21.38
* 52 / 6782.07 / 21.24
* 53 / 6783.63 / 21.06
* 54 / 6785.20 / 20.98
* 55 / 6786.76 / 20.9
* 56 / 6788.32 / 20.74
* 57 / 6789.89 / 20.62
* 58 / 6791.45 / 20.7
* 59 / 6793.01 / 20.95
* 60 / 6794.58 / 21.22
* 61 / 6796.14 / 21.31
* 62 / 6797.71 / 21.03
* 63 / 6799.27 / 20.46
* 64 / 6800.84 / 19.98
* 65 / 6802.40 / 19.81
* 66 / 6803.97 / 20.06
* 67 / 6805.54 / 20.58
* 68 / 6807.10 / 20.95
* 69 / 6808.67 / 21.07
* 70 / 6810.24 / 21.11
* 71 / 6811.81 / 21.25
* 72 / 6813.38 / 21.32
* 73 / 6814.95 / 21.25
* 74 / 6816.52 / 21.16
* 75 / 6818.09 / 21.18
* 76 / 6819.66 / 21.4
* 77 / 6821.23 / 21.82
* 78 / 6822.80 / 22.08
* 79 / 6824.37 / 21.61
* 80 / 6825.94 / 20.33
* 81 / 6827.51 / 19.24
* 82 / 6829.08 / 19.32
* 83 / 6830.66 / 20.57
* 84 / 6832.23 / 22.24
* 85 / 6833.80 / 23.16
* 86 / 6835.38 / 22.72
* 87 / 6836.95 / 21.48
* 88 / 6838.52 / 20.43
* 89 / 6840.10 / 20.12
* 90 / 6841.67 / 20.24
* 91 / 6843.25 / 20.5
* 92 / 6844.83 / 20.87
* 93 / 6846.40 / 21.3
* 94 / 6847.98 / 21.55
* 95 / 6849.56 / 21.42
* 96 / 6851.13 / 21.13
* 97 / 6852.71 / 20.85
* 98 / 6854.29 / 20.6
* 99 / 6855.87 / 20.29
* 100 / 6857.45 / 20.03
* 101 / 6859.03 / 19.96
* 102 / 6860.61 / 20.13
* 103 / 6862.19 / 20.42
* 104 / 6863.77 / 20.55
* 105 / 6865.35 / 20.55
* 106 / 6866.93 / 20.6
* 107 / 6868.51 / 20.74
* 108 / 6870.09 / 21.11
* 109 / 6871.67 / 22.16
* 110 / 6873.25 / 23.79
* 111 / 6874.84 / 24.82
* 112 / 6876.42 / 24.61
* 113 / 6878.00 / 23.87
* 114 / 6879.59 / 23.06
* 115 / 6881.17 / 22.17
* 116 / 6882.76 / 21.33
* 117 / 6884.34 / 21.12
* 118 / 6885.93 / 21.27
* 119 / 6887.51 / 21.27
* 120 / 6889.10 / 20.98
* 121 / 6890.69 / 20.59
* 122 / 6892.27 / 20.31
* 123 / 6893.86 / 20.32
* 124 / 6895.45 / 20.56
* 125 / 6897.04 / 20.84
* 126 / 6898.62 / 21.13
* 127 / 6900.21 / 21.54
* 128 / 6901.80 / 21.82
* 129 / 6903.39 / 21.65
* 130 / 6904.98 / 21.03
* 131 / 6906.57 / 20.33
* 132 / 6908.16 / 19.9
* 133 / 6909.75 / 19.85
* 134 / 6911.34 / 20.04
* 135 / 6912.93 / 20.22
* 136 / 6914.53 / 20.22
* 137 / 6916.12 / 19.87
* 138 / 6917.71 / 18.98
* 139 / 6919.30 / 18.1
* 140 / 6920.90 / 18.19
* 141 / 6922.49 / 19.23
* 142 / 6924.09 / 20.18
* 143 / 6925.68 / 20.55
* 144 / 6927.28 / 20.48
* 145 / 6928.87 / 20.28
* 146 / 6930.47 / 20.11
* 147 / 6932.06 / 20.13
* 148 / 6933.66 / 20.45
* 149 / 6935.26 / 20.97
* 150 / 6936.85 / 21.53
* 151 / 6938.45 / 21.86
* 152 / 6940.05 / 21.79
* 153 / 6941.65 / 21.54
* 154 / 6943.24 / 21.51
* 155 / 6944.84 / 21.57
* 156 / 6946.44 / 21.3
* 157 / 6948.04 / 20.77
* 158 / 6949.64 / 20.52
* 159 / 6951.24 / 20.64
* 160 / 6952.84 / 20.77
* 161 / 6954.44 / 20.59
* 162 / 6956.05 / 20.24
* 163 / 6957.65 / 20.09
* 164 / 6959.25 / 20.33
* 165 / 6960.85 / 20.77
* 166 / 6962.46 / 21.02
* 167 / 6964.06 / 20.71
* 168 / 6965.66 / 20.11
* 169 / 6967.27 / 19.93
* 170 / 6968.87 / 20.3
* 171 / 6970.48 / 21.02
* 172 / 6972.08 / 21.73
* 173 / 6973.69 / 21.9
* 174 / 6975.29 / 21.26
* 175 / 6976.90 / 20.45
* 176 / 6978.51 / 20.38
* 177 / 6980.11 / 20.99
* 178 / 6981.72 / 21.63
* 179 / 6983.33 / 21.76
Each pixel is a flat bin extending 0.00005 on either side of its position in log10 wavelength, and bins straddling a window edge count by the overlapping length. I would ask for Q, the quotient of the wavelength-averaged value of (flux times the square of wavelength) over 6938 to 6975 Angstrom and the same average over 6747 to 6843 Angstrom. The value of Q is 1.04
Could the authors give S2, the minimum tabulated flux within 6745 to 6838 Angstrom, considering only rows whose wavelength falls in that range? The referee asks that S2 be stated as 19.24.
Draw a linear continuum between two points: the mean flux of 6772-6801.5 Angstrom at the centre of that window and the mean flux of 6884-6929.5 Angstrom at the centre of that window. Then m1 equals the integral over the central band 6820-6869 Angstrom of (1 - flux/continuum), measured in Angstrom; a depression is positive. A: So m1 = -0.5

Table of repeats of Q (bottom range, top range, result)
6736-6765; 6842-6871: 1.01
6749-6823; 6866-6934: 1.03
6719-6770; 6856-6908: 1.01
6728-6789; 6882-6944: 1.00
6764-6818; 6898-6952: 1.02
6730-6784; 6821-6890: 1.03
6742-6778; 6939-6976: 1.05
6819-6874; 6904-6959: 1.00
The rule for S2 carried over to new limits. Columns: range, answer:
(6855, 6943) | 18.1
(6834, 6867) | 19.96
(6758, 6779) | 20.73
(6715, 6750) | 19.63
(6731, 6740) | 20.76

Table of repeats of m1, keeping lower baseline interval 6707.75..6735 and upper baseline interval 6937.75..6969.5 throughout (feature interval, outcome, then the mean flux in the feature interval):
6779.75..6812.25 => 2.8 Angstrom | 20.8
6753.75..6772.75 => 1.7 Angstrom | 21.1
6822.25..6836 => 0.7 Angstrom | 21.2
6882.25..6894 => 0.4 Angstrom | 20.9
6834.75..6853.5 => 1.0 Angstrom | 21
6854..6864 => 0.8 Angstrom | 20.2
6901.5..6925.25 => 1.5 Angstrom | 19.9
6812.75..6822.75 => 0.5 Angstrom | 21.4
